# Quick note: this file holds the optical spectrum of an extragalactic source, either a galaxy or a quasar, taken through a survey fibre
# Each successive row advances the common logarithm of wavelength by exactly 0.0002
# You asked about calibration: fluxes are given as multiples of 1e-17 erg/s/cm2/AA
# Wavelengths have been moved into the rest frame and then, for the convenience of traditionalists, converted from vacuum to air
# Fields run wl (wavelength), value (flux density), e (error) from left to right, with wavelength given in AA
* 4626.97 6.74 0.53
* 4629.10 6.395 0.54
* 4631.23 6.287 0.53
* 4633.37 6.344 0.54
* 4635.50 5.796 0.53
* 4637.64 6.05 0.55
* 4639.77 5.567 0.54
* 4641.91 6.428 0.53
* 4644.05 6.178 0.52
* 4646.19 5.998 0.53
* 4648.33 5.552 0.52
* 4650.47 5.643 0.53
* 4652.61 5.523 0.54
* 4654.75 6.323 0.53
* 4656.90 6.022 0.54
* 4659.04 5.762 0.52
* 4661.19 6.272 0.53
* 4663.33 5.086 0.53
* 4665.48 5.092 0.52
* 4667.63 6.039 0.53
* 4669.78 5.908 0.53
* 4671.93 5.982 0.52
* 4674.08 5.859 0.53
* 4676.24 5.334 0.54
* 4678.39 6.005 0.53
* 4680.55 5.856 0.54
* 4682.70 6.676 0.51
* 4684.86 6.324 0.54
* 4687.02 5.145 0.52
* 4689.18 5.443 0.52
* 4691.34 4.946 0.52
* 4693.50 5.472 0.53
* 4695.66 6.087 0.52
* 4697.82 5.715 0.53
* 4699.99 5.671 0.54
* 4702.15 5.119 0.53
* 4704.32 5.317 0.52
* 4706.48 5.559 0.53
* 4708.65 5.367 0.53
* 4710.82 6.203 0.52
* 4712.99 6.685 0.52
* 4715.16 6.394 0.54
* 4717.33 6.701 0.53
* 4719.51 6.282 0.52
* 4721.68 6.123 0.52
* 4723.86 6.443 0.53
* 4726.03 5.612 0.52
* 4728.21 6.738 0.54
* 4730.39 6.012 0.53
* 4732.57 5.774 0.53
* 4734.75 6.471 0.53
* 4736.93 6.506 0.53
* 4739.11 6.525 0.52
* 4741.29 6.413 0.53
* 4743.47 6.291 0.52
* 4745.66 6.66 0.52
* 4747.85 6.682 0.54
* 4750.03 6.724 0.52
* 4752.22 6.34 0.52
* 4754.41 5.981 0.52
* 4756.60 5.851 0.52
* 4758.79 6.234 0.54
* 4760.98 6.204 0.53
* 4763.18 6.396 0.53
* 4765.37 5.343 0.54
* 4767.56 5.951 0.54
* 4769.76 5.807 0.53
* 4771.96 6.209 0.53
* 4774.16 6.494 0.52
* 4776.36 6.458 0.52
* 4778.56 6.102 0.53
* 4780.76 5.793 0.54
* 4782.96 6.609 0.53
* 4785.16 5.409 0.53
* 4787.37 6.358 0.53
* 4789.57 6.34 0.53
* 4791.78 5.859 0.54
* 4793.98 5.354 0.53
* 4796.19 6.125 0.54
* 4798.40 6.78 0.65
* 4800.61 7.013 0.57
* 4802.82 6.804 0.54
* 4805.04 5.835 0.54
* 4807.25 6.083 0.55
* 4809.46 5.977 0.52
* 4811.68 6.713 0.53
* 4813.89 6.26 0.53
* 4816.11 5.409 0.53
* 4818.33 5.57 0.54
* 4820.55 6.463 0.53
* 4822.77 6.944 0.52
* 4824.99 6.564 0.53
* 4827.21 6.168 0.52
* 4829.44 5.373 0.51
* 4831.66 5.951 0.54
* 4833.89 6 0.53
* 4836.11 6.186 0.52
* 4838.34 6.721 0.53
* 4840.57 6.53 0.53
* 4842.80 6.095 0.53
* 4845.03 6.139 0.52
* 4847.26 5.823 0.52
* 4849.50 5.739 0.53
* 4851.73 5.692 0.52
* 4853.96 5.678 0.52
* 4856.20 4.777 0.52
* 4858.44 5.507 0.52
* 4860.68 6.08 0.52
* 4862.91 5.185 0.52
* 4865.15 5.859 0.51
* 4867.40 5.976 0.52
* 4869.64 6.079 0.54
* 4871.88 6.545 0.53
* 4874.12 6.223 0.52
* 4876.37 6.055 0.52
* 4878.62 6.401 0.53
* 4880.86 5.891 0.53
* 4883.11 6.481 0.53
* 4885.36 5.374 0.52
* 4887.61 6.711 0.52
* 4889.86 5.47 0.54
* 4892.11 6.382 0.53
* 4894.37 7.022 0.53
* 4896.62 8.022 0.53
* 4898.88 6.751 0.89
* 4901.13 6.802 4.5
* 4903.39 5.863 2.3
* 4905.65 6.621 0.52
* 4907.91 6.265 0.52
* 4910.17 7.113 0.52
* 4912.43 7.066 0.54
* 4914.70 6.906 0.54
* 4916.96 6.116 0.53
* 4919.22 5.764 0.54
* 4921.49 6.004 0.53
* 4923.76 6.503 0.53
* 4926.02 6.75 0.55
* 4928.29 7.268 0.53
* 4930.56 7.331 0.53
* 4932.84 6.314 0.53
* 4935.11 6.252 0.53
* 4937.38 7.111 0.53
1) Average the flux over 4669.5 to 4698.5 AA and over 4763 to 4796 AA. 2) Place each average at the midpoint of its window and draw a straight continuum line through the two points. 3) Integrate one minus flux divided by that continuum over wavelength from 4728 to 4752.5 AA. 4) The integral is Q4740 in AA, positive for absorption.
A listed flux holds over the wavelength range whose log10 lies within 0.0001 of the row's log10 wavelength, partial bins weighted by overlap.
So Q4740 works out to -2.07 AA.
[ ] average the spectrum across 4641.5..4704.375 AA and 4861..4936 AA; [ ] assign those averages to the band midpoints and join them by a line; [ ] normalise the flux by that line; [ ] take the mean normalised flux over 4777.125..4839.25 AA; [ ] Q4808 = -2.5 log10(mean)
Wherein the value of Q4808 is 0.00 mag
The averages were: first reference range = 5.76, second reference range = 6.4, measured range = 6.17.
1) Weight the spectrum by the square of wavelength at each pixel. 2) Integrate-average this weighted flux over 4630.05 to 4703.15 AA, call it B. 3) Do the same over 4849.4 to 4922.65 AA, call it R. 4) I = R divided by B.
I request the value 1.17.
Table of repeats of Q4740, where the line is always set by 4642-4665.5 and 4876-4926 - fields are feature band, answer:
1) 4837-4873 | 2.4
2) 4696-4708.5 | 0.9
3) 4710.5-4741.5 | -1.6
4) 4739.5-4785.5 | -0.8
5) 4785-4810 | 0.0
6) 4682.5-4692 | 0.4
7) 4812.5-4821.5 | 0.4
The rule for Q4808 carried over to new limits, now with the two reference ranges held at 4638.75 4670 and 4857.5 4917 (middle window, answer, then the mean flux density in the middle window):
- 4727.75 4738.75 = -0.05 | 6.29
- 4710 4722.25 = -0.08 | 6.41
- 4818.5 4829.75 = -0.02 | 6.31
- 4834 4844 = -0.02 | 6.34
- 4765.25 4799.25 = 0.00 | 6.08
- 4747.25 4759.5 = -0.04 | 6.29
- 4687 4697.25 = 0.08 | 5.46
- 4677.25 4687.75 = -0.03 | 6.03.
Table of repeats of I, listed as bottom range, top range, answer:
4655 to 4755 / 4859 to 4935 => 1.15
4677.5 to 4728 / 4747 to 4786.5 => 1.07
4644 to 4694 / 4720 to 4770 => 1.12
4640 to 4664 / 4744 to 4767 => 1.11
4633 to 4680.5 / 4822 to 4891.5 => 1.12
